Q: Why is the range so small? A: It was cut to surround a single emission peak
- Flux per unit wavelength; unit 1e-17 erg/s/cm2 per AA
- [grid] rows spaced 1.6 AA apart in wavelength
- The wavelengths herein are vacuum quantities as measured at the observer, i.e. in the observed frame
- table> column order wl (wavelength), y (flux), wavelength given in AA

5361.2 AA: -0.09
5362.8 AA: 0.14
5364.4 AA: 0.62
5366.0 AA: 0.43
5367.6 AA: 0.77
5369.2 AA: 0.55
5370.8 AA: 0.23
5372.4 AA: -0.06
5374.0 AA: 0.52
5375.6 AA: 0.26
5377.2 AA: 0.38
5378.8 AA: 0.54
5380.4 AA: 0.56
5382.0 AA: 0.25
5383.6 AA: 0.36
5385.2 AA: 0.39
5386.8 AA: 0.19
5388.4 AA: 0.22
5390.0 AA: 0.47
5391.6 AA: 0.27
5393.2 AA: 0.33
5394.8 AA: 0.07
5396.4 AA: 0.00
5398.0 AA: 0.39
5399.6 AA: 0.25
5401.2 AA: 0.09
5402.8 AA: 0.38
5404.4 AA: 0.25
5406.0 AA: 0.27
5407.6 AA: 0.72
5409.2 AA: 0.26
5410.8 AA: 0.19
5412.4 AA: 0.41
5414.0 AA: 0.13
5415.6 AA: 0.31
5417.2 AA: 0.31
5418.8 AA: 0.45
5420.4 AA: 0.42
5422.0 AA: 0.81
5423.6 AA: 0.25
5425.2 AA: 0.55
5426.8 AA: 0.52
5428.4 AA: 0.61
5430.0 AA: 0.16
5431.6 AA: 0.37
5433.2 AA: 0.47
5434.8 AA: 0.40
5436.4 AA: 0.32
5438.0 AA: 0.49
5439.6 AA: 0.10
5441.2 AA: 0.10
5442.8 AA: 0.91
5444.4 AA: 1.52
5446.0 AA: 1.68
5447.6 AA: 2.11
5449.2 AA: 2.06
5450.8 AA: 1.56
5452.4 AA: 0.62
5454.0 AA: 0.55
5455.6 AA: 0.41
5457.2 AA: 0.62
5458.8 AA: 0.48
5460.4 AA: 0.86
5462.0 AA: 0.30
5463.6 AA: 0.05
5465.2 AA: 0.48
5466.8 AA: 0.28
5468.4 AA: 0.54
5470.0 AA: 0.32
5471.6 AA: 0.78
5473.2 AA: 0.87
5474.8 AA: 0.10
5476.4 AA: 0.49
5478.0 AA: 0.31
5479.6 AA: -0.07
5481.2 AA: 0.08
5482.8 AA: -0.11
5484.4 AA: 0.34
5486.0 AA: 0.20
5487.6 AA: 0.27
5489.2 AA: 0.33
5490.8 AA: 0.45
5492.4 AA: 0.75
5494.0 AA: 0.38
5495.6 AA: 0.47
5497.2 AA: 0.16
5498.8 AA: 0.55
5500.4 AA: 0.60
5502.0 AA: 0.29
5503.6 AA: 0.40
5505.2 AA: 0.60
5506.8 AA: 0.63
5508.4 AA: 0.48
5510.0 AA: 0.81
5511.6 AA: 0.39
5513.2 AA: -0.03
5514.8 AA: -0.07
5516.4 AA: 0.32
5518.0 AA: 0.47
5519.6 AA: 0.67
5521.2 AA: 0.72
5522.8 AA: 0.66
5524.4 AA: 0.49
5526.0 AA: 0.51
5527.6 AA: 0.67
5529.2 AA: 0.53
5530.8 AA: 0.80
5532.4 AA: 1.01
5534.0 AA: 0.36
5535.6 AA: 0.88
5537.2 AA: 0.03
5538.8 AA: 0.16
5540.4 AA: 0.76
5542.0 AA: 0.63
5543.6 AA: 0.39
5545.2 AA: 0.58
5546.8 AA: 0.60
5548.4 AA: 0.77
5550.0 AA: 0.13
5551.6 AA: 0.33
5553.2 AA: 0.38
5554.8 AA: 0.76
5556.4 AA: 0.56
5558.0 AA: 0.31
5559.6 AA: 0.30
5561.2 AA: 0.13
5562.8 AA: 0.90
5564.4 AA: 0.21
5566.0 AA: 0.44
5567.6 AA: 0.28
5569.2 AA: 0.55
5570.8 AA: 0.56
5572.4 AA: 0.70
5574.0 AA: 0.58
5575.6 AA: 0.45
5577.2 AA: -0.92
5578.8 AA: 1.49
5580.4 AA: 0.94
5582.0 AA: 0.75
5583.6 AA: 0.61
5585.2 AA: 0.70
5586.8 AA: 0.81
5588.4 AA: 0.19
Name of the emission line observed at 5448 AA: [O II] 3727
